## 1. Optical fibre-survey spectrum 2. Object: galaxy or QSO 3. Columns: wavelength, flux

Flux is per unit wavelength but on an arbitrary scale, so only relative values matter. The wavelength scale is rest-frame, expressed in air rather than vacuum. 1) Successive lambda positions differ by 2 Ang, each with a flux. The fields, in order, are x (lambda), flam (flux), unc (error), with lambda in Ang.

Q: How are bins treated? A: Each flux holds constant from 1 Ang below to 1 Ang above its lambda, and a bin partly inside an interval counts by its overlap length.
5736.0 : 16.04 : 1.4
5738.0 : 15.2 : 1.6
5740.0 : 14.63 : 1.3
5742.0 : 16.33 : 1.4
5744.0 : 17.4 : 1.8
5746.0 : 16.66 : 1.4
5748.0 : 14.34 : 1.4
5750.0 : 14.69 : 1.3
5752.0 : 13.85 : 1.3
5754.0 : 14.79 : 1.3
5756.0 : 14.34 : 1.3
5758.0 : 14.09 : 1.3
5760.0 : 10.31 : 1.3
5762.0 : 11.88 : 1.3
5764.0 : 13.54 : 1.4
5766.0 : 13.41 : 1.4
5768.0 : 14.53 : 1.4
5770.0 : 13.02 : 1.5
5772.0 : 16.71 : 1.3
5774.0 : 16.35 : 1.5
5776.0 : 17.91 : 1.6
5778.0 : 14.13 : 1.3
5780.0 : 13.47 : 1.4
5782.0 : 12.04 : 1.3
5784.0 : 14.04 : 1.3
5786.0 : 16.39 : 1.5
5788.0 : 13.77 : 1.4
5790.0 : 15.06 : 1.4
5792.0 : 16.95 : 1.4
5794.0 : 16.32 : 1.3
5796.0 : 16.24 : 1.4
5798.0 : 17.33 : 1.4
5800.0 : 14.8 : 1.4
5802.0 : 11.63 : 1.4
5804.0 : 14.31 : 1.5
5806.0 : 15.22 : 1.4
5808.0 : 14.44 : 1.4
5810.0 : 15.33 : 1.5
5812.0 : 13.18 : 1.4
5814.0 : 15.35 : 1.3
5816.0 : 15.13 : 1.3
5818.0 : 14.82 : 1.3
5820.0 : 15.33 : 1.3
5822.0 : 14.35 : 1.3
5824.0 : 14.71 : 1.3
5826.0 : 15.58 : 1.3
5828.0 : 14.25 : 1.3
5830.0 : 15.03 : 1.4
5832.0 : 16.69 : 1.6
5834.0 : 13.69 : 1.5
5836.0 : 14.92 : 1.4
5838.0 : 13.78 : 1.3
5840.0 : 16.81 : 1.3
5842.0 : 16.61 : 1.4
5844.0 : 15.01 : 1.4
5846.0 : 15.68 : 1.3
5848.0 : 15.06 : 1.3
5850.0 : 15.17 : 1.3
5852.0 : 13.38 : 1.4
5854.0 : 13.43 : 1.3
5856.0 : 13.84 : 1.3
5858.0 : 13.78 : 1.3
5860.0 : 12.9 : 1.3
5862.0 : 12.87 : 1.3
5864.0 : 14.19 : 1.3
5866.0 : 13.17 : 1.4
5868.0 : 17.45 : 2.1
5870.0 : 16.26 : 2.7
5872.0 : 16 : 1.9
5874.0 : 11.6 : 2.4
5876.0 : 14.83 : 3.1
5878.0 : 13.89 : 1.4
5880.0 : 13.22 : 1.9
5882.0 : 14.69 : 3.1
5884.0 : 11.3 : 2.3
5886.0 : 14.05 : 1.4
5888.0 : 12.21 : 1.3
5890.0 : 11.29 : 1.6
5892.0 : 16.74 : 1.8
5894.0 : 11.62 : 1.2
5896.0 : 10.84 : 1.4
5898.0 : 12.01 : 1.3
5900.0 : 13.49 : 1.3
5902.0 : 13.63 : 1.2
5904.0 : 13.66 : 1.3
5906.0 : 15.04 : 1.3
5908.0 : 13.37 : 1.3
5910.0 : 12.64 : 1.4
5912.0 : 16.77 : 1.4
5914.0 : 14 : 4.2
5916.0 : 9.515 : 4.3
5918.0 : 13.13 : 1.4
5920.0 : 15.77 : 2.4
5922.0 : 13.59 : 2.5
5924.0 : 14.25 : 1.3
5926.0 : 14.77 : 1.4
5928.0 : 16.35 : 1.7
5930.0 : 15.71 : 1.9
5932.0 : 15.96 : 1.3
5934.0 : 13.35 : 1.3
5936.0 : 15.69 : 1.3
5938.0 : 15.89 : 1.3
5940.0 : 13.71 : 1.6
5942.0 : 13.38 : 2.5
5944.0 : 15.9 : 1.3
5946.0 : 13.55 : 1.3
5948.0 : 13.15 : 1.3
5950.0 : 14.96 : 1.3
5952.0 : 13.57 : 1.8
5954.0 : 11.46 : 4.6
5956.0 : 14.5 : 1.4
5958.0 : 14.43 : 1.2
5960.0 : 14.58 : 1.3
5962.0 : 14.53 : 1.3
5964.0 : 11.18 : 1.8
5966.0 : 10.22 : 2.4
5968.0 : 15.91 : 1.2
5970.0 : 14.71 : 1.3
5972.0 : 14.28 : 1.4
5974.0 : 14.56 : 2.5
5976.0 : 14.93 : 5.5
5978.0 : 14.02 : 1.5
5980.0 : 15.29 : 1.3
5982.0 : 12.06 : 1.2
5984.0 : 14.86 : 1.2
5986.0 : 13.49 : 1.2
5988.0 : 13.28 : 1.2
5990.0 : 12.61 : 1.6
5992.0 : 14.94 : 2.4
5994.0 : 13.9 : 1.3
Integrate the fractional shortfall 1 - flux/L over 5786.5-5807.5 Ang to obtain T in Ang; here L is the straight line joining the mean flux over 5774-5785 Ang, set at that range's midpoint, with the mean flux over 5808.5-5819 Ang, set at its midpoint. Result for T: -0.79 Ang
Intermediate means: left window 14.5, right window 14.7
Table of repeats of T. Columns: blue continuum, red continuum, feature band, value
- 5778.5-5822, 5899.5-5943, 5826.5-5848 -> -0.9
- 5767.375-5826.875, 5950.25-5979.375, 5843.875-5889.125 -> 1.3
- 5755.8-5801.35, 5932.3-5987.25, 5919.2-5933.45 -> -1.0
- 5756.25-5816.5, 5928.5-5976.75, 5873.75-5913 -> 2.6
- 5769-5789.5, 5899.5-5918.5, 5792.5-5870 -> -2.9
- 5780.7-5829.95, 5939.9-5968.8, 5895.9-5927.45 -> 0.8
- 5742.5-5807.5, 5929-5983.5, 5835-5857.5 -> -0.6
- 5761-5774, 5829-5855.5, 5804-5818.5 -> -0.1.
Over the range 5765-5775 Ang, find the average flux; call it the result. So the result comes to 14.8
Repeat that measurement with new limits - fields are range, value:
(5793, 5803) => 15.3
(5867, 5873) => 16.6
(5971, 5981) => 14.6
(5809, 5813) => 14.3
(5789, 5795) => 16.1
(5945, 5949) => 13.4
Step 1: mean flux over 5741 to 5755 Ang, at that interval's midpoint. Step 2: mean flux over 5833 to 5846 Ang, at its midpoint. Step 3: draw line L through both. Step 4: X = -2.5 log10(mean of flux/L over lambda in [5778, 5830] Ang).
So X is 0.04 mag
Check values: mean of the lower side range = 15.4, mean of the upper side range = 15.2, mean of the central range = 14.8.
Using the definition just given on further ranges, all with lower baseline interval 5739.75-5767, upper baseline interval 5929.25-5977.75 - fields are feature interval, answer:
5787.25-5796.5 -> -0.10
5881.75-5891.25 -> 0.13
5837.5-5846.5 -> -0.10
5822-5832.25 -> -0.06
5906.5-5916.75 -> 0.06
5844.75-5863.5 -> 0.02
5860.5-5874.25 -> -0.03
